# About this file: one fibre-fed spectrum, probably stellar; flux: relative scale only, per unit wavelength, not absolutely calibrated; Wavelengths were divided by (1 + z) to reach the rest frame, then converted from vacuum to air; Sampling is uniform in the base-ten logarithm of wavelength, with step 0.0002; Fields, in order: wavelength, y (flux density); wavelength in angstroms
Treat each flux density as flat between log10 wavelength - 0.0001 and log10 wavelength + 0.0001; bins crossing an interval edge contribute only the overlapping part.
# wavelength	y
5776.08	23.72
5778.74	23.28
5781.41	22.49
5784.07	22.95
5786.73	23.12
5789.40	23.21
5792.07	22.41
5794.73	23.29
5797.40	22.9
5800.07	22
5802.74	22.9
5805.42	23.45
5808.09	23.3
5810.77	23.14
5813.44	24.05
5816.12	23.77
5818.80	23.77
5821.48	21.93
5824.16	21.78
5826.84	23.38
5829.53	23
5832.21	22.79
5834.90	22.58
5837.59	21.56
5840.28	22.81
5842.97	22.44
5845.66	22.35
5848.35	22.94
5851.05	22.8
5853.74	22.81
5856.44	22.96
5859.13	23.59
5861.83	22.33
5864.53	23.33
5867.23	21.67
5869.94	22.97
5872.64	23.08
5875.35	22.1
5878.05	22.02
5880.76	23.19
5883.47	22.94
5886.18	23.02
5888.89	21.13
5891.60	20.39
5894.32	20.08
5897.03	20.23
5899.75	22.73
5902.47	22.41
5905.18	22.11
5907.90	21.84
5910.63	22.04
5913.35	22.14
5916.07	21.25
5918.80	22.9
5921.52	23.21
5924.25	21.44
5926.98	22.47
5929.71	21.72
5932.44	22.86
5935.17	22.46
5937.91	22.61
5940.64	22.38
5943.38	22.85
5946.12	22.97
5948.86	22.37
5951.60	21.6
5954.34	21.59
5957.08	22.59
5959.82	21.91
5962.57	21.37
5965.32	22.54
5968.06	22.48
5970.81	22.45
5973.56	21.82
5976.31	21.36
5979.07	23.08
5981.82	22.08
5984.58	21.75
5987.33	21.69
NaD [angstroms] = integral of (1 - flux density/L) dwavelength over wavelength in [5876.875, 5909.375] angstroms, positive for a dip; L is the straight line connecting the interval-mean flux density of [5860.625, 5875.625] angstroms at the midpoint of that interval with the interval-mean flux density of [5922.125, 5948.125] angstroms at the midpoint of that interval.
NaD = 1.0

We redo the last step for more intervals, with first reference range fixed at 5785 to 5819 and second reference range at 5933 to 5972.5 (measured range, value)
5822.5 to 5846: 0.5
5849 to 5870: 0.0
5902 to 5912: 0.2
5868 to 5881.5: 0.1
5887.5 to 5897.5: 1.0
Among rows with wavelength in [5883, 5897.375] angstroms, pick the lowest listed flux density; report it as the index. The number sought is 20.08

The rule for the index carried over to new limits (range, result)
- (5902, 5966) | 21.25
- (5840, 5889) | 21.13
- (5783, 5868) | 21.56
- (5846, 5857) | 22.8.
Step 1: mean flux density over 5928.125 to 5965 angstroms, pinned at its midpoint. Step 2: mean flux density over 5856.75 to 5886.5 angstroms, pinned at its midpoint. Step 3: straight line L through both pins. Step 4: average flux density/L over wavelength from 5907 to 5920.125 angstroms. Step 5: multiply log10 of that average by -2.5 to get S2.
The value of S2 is 0.02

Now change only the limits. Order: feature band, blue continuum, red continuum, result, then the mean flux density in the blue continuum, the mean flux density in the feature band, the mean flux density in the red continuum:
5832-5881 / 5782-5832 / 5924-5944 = 0.01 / 23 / 22.6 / 22.4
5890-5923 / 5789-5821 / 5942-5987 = 0.04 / 23.2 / 21.8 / 22.2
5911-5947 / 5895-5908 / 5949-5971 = -0.02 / 21.8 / 22.4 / 22.1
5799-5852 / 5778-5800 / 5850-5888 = 0.00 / 22.9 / 22.8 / 22.8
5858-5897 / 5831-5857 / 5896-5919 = 0.00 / 22.6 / 22.2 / 21.9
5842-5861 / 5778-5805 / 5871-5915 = -0.02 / 22.9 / 22.8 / 22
